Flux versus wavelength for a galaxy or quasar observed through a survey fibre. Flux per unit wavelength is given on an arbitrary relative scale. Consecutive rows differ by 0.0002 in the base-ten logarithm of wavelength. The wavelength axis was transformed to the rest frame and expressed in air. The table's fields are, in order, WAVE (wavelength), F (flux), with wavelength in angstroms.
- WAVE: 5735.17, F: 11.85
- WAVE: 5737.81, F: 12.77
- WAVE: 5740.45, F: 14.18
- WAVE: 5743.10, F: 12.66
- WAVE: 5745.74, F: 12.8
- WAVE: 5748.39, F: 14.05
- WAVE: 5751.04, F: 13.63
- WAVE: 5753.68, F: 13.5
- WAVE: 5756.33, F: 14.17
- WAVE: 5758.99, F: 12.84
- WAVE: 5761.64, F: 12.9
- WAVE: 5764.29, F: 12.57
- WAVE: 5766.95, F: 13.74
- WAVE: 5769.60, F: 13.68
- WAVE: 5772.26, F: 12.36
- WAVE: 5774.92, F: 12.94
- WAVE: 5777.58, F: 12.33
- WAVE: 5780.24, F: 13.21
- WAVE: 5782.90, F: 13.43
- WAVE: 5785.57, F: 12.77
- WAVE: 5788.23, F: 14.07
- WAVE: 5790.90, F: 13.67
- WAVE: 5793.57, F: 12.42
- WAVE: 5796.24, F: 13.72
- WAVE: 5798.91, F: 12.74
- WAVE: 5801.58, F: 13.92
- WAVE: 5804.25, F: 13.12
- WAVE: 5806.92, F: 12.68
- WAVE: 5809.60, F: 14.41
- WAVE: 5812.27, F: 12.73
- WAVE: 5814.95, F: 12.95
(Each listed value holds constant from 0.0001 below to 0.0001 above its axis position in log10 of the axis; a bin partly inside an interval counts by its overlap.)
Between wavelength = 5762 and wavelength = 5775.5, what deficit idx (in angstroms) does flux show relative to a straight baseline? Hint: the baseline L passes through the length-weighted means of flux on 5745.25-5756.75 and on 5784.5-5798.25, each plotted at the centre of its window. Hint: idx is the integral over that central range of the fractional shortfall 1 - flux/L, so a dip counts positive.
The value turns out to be 0.4 angstroms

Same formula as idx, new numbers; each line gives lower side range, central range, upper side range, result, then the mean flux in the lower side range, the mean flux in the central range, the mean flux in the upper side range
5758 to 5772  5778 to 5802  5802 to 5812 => 0.01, 13.1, 13.3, 13.4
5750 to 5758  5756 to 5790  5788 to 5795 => 0.92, 13.7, 13.1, 13.3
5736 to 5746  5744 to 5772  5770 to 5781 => -0.90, 13.1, 13.3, 12.8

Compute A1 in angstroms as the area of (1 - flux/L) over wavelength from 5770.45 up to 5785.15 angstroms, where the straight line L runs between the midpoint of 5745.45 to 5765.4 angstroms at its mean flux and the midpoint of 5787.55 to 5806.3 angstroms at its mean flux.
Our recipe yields 0.5 angstroms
